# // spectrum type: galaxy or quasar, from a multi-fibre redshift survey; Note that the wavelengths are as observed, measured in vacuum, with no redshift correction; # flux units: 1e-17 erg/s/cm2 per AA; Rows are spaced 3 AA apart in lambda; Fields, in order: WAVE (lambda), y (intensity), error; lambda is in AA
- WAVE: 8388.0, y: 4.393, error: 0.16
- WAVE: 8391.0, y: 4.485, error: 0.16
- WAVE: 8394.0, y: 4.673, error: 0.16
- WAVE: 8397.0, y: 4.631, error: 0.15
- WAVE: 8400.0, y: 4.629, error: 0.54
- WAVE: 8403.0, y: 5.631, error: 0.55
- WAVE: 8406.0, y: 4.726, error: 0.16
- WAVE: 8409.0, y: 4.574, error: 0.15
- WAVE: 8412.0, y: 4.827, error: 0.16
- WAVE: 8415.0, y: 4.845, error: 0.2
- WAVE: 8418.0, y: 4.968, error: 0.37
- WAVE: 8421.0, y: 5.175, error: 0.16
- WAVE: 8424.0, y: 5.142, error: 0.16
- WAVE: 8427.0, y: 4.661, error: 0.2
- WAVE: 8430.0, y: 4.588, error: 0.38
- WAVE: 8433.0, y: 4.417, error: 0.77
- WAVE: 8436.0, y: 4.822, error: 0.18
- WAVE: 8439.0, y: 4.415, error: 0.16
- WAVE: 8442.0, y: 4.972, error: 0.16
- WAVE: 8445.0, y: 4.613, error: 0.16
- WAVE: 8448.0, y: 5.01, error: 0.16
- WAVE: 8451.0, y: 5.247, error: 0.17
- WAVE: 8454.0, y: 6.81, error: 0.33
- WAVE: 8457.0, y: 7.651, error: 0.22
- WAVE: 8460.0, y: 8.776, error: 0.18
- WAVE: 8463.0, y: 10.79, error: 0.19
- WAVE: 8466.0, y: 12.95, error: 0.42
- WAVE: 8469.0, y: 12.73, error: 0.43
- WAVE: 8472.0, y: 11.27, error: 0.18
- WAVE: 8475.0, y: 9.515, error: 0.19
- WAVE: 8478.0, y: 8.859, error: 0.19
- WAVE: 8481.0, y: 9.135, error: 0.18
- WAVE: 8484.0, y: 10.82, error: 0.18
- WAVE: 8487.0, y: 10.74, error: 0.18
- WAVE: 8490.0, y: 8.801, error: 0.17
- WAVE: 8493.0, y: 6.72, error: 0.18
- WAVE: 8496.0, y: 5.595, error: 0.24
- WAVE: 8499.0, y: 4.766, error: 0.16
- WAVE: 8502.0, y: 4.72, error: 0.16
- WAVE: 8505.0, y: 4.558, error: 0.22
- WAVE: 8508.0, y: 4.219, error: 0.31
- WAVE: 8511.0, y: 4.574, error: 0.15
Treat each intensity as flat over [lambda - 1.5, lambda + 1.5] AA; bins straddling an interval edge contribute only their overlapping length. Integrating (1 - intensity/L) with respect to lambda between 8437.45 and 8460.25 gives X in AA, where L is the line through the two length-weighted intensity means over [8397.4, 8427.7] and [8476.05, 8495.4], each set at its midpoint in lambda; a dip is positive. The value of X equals 4.0 AA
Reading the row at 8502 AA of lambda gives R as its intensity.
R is 4.72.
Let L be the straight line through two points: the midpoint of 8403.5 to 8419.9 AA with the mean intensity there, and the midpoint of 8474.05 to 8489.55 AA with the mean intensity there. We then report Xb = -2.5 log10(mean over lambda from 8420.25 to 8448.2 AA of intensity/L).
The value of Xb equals 0.32 mag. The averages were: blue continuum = 4.85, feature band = 4.76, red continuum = 9.76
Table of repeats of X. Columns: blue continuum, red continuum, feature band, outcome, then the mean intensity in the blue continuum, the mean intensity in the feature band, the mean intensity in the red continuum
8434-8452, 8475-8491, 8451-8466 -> -4.0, 4.82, 8.63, 9.68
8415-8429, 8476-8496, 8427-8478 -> -2.3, 4.96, 7.37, 8.92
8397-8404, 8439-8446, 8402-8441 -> 0.3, 4.99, 4.82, 4.72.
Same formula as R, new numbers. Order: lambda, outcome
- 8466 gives 12.95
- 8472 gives 11.27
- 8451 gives 5.247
